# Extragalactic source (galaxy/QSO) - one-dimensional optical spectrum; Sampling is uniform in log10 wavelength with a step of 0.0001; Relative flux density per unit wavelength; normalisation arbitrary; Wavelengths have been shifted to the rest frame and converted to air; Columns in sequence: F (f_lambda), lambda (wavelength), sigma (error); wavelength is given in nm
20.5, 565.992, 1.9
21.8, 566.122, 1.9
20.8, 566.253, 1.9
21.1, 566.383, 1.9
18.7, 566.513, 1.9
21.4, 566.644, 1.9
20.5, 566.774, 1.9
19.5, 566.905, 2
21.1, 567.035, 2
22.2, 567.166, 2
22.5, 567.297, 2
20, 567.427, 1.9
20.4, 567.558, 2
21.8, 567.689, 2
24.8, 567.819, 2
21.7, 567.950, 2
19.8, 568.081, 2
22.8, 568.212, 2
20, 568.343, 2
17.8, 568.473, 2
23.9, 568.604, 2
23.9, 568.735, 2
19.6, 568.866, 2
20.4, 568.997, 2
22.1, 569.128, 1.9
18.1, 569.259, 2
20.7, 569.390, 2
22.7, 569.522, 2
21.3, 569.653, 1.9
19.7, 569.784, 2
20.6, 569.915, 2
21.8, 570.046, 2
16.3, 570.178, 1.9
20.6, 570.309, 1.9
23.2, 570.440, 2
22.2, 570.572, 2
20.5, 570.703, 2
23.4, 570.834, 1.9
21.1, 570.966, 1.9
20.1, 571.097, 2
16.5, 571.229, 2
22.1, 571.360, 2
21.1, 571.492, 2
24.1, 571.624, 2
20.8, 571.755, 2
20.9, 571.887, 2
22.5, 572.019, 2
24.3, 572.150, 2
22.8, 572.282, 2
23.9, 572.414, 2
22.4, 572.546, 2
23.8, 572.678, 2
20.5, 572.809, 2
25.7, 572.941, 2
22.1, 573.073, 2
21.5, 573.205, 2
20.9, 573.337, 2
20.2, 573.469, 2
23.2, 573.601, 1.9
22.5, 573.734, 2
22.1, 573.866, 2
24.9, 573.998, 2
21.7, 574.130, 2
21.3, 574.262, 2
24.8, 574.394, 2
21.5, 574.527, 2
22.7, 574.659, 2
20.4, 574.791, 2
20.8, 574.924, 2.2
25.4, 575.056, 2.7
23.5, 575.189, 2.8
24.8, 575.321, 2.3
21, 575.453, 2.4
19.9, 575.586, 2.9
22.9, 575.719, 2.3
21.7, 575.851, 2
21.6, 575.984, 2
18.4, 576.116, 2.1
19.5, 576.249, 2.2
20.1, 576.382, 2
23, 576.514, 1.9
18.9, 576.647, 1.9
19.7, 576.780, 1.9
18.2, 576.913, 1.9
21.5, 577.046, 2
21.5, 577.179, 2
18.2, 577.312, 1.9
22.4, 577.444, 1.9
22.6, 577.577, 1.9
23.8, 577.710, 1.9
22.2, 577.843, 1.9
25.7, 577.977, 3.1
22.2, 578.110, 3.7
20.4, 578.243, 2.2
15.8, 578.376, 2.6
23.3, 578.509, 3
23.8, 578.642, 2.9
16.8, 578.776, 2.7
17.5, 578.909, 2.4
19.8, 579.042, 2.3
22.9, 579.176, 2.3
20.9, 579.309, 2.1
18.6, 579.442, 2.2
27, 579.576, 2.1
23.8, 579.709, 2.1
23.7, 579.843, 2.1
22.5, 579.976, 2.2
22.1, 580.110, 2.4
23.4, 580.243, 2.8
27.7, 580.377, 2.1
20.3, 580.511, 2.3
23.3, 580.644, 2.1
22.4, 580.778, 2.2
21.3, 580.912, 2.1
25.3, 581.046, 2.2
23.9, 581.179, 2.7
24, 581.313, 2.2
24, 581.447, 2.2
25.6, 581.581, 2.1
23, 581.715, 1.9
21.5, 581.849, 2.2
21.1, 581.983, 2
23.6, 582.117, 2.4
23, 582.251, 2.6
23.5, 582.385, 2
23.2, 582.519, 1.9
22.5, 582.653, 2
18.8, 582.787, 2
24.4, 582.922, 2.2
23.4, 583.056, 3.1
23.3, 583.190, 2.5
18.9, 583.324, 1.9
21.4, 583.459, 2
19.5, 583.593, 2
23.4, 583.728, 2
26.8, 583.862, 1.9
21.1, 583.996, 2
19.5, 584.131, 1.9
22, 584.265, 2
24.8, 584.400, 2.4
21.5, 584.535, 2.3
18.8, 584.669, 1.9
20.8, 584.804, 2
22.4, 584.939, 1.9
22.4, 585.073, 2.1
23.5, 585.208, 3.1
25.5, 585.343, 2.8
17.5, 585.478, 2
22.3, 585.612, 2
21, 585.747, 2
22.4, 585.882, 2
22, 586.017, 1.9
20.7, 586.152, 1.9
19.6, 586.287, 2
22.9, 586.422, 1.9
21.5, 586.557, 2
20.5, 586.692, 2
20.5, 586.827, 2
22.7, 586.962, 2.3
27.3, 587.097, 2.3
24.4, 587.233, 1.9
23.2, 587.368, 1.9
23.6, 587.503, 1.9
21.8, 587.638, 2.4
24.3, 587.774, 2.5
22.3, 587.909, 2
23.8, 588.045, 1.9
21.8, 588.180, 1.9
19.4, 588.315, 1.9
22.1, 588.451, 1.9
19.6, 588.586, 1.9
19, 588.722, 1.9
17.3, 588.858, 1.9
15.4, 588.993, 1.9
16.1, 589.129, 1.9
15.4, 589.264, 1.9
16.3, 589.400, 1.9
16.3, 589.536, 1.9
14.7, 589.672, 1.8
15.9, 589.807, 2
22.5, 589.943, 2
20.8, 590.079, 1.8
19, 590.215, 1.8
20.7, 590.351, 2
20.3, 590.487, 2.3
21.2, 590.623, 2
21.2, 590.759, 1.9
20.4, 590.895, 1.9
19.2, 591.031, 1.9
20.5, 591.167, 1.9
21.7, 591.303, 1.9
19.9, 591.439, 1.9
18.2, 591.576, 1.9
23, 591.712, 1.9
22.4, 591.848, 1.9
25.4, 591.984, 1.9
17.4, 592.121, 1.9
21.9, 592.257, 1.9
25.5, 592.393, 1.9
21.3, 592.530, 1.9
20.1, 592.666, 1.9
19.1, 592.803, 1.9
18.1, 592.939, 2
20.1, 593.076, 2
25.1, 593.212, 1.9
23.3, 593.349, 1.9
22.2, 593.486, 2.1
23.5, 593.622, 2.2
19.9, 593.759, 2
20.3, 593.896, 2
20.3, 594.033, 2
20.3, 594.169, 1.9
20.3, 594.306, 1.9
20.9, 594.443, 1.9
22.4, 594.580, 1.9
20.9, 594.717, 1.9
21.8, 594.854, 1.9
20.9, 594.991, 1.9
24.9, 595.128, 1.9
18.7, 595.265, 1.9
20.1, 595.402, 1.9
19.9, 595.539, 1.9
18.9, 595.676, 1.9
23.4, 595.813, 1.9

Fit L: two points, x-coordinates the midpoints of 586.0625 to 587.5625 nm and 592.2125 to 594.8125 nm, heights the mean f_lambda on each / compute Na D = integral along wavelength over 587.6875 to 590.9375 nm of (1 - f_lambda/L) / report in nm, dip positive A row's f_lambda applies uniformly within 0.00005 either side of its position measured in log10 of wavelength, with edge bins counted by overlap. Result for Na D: 0.39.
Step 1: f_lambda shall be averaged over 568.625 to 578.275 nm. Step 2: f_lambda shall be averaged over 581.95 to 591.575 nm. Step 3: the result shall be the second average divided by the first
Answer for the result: 1.0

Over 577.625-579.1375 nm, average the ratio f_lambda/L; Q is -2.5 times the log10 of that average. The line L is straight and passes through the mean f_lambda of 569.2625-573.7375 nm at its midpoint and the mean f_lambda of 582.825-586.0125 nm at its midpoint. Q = 0.04 mag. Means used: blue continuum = 21.6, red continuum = 22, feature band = 21.1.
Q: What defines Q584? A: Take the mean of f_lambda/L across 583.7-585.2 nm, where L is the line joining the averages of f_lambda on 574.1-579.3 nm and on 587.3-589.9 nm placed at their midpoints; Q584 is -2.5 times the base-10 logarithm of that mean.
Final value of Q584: -0.11 mag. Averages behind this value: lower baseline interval 21.3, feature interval 22.2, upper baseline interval 19.4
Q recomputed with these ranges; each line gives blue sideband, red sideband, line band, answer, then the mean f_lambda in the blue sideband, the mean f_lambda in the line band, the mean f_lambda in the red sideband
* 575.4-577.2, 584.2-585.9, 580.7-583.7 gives -0.058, 20.5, 22.6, 21.9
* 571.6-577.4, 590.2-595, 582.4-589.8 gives 0.010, 21.9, 21.2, 21.1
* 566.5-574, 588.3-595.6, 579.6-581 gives -0.113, 21.5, 23.2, 20.3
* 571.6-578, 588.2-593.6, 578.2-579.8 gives 0.027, 22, 20.9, 20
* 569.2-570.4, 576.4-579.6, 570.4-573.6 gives -0.076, 20.3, 22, 21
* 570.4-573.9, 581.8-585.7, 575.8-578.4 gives 0.055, 22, 20.9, 22.1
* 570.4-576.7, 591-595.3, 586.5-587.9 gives -0.073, 21.9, 23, 21.3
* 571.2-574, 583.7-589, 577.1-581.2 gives -0.002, 22.2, 22.1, 21.8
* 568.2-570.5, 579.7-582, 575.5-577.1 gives 0.095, 20.8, 20.4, 23.3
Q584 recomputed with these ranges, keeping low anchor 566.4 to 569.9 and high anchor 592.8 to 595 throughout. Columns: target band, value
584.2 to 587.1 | -0.03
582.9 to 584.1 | -0.06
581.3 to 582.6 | -0.10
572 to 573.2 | -0.10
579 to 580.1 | -0.07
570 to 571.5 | 0.02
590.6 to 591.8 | 0.03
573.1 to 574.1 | -0.05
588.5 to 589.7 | 0.25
